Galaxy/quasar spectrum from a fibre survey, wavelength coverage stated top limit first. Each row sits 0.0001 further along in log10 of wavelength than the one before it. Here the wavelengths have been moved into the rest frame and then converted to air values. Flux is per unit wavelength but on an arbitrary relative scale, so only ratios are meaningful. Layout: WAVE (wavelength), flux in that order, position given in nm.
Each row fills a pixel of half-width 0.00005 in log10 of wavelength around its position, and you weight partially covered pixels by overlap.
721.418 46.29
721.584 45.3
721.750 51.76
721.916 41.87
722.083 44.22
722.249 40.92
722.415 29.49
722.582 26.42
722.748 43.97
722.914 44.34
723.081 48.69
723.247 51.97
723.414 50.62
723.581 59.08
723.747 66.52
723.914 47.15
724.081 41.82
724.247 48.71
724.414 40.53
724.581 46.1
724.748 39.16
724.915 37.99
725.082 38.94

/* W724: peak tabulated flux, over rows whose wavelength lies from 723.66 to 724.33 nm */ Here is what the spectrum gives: 66.52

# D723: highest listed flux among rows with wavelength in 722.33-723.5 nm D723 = 51.97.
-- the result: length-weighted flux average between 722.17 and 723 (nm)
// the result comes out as 37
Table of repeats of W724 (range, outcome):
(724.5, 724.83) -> 46.1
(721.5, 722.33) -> 51.76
